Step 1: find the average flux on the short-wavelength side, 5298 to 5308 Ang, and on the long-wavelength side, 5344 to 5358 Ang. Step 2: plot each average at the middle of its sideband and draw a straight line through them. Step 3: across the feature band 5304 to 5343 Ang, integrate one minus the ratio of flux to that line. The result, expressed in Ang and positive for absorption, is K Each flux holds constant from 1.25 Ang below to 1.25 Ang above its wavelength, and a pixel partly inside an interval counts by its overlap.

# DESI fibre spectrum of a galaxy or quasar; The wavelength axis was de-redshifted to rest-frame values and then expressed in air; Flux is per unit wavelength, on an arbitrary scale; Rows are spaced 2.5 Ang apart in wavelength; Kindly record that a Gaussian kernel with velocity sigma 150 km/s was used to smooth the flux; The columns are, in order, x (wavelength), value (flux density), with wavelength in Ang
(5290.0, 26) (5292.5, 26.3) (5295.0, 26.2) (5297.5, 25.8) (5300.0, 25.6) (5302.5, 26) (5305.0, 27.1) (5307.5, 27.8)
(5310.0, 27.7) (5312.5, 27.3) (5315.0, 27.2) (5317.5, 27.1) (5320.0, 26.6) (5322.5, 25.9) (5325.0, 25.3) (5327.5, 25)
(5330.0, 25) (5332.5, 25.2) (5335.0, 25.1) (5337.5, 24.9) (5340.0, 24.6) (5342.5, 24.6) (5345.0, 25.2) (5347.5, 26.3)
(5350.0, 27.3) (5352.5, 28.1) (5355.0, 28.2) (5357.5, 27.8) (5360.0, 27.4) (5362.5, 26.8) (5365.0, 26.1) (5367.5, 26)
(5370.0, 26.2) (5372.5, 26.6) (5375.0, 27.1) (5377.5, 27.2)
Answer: 1.0 Ang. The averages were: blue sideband 26.5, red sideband 27.1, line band 26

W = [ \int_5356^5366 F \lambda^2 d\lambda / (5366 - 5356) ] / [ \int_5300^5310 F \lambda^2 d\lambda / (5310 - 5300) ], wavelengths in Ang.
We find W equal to 1.03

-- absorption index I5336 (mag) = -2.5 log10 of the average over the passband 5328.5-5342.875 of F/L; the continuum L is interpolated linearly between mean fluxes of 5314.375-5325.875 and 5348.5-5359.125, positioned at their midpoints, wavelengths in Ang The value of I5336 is 0.09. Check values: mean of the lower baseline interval 26.4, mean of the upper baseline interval 27.8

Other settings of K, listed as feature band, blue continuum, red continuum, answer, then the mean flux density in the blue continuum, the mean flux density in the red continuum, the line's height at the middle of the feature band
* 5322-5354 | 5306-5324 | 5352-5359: 2.3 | 27.1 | 28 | 27.6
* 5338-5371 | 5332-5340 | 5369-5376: -0.8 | 25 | 26.6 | 25.8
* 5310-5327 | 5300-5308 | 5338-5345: -0.4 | 26.7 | 24.7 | 25.9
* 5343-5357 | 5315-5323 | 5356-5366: 0.0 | 26.7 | 27.1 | 27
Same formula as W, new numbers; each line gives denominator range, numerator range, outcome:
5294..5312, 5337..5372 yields 1.01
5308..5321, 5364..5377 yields 0.99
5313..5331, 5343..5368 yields 1.04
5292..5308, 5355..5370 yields 1.04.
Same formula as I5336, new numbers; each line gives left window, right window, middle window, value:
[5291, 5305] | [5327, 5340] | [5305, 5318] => -0.07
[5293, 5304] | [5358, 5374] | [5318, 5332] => 0.02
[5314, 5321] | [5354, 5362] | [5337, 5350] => 0.09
